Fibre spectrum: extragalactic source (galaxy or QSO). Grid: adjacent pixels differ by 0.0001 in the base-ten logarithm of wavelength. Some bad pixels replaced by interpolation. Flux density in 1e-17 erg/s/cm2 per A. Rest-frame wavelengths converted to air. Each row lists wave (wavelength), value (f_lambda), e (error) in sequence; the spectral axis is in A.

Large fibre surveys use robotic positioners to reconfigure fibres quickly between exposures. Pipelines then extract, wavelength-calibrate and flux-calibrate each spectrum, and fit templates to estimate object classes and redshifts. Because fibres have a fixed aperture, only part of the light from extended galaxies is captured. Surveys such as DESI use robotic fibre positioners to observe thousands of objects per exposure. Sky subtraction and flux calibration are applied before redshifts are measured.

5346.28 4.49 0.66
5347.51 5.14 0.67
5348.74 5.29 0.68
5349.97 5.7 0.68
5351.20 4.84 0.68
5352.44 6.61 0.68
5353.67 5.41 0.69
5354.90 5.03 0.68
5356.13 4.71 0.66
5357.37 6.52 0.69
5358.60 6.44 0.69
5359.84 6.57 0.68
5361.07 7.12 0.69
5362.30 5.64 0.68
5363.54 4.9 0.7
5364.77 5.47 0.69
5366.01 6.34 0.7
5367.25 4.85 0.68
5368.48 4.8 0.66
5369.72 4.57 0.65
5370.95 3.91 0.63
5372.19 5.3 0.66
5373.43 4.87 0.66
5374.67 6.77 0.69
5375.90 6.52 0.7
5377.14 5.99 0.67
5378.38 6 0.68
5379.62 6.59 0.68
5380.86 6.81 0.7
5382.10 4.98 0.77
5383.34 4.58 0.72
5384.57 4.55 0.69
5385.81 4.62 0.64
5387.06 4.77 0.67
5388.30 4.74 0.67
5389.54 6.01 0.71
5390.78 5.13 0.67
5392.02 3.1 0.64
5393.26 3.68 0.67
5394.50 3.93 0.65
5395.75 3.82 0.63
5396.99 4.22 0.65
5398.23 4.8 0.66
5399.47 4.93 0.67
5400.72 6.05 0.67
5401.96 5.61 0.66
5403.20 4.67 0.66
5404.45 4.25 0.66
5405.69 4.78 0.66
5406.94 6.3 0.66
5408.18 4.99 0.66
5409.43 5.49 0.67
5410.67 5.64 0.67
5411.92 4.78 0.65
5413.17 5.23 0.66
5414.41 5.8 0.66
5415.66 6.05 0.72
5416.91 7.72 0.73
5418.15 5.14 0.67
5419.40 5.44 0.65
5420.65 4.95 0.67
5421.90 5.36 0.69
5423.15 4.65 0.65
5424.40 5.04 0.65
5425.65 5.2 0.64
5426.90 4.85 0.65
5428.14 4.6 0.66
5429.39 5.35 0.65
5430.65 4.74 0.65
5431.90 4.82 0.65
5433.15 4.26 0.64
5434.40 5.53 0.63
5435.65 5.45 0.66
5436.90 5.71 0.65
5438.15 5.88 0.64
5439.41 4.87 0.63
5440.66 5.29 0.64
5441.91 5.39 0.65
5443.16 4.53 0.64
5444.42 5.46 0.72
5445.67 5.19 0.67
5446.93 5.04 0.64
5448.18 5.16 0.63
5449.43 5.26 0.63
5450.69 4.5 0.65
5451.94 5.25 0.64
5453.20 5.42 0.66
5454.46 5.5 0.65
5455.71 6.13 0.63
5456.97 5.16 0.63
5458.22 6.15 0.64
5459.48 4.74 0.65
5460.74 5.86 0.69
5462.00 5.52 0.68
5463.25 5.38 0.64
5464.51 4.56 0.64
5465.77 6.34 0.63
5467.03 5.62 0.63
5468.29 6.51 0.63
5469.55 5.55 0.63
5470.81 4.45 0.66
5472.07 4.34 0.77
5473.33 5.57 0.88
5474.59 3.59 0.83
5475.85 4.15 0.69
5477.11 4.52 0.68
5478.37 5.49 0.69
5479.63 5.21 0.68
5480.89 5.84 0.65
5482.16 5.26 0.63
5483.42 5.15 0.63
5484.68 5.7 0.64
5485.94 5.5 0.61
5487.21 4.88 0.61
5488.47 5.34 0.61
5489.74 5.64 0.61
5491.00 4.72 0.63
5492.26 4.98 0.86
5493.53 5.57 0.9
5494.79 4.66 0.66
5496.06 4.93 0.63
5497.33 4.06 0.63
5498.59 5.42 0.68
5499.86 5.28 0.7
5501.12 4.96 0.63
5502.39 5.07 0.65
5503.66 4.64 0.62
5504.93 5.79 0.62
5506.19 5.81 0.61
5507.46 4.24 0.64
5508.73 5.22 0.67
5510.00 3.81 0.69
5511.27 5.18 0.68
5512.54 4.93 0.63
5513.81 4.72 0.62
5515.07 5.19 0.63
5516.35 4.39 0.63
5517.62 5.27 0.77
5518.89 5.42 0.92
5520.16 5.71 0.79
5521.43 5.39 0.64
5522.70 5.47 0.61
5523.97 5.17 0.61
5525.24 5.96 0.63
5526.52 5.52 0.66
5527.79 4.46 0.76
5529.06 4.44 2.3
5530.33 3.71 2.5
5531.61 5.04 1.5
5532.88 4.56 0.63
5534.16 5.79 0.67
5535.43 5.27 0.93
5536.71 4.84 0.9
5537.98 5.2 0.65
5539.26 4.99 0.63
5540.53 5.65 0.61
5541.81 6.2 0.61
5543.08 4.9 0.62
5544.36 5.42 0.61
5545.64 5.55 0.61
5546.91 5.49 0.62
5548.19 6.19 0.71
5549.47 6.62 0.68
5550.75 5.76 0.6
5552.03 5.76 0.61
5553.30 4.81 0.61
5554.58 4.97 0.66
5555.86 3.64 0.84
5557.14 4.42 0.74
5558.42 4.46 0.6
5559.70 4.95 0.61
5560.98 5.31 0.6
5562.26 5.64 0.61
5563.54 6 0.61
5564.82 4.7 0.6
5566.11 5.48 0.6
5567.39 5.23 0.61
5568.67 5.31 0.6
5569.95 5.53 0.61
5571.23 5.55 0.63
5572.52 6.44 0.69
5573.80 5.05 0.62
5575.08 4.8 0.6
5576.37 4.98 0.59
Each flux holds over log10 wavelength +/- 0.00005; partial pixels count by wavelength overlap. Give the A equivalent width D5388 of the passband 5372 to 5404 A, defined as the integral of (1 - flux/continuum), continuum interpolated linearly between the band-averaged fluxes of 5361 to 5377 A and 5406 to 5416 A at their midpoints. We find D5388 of 2.0 A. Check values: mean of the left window 5.43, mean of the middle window 5.11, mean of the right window 5.5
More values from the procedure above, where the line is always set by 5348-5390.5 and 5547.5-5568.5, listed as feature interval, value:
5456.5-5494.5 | 0.9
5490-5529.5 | 2.0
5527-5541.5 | 0.9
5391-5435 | 3.5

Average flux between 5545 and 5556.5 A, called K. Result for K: 5.42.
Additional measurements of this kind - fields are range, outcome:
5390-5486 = 5.16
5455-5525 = 5.17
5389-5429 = 5.07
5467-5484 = 5.07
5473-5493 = 5.09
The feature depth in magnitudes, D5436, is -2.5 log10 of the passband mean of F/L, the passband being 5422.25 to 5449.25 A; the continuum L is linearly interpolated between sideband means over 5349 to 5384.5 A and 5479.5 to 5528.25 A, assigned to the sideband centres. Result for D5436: 0.057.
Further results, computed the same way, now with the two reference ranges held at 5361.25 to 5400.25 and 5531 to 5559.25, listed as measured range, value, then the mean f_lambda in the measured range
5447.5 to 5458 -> -0.04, 5.33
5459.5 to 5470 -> -0.09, 5.61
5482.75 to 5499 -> 0.02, 5.12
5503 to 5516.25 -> 0.06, 4.93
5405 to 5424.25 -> -0.07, 5.47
